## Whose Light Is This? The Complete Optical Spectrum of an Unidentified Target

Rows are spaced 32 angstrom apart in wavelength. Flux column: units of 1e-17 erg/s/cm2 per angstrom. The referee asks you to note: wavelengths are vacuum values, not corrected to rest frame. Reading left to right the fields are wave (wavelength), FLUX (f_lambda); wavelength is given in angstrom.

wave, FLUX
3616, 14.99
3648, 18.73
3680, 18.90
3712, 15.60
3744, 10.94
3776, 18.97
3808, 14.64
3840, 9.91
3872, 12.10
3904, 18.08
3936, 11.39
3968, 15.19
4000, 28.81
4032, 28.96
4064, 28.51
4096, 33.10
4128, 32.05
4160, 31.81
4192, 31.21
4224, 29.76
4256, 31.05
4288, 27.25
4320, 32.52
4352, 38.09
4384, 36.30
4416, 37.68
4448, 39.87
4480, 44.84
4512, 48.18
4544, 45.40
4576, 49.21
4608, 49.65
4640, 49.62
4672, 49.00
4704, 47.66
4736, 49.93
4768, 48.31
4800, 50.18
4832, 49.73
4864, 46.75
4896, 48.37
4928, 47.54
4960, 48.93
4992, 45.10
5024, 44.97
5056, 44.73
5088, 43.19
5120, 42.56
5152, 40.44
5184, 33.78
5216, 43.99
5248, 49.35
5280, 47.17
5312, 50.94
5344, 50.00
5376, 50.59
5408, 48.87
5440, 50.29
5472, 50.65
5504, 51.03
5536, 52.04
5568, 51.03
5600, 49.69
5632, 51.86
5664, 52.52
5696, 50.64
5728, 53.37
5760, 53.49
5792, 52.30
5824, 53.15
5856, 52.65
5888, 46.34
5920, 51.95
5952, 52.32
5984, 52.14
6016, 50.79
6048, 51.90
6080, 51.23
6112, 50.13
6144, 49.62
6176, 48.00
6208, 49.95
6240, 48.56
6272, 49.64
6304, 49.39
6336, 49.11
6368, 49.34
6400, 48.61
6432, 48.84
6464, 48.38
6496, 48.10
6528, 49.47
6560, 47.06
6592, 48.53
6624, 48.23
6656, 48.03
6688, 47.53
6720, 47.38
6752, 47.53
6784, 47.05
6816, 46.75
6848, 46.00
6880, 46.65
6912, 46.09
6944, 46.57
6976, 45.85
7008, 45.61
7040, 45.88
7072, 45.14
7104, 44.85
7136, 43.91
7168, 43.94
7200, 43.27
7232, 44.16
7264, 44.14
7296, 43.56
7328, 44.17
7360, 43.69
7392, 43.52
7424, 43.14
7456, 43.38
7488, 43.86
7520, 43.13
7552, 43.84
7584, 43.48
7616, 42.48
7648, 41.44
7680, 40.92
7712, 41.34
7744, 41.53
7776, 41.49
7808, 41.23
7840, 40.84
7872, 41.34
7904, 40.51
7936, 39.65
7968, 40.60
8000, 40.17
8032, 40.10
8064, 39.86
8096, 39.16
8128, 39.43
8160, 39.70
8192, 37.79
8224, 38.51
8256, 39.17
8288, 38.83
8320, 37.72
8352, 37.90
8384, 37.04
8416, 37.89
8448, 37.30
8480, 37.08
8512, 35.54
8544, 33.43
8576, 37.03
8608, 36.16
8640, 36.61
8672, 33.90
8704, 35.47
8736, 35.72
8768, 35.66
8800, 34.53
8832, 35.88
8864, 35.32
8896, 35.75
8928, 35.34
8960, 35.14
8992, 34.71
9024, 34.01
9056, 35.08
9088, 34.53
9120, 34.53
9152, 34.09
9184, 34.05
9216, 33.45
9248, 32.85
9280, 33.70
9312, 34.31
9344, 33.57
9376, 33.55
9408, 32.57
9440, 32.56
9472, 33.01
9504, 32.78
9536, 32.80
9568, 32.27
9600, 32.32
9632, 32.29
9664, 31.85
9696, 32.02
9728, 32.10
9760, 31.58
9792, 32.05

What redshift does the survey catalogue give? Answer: 0.00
